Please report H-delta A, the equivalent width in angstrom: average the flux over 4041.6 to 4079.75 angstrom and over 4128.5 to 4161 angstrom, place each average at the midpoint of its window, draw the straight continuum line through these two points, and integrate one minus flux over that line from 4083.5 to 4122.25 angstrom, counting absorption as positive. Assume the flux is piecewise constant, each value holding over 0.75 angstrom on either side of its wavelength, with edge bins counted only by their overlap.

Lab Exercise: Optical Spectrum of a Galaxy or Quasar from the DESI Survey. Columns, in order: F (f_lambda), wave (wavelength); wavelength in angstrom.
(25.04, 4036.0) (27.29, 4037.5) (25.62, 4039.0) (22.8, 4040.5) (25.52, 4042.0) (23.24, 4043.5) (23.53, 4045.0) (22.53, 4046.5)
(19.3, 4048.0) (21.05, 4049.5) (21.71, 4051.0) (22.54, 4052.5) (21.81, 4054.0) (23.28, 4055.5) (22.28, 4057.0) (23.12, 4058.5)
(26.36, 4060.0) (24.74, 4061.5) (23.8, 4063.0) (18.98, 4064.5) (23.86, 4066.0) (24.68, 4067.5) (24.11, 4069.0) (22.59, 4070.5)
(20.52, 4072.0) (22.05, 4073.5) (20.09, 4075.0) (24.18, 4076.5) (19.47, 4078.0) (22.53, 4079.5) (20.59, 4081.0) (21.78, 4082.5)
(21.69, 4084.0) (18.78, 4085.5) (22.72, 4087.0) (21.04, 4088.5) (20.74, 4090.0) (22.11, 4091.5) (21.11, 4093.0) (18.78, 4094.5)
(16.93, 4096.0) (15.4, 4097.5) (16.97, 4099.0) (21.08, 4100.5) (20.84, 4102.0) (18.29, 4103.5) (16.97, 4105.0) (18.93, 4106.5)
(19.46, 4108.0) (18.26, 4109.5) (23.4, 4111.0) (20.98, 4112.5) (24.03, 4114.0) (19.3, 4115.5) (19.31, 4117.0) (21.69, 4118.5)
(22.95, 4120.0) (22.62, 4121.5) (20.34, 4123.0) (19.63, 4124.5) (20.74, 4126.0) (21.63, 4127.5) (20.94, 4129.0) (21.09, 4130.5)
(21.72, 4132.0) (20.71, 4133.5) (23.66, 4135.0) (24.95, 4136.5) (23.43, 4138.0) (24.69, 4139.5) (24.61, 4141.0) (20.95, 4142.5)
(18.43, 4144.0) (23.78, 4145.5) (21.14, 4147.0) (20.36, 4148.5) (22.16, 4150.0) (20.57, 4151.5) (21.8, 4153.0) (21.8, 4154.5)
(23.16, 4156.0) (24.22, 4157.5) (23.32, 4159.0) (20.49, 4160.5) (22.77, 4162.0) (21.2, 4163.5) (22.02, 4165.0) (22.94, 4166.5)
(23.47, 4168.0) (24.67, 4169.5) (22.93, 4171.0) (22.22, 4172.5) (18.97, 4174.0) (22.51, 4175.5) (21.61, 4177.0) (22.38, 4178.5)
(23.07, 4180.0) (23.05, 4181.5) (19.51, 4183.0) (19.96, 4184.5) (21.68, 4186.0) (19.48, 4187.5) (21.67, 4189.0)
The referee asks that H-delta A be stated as 3.9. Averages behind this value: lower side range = 22.6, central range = 20.2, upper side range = 22.2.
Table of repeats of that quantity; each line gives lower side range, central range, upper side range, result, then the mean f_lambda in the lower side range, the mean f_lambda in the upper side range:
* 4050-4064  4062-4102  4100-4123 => 1.71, 23.2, 20.5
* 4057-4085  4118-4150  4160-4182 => 0.64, 22.5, 22.3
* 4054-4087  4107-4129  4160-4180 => 1.28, 22.4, 22.2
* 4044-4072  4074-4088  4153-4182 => 0.83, 22.7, 22.4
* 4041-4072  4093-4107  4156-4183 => 2.66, 22.9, 22.4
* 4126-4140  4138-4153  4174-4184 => 0.20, 22.4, 21.7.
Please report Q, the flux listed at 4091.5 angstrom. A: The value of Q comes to 22.11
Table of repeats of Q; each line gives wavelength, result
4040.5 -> 22.8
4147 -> 21.14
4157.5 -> 24.22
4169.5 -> 24.67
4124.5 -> 19.63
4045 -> 23.53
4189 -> 21.67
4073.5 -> 22.05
